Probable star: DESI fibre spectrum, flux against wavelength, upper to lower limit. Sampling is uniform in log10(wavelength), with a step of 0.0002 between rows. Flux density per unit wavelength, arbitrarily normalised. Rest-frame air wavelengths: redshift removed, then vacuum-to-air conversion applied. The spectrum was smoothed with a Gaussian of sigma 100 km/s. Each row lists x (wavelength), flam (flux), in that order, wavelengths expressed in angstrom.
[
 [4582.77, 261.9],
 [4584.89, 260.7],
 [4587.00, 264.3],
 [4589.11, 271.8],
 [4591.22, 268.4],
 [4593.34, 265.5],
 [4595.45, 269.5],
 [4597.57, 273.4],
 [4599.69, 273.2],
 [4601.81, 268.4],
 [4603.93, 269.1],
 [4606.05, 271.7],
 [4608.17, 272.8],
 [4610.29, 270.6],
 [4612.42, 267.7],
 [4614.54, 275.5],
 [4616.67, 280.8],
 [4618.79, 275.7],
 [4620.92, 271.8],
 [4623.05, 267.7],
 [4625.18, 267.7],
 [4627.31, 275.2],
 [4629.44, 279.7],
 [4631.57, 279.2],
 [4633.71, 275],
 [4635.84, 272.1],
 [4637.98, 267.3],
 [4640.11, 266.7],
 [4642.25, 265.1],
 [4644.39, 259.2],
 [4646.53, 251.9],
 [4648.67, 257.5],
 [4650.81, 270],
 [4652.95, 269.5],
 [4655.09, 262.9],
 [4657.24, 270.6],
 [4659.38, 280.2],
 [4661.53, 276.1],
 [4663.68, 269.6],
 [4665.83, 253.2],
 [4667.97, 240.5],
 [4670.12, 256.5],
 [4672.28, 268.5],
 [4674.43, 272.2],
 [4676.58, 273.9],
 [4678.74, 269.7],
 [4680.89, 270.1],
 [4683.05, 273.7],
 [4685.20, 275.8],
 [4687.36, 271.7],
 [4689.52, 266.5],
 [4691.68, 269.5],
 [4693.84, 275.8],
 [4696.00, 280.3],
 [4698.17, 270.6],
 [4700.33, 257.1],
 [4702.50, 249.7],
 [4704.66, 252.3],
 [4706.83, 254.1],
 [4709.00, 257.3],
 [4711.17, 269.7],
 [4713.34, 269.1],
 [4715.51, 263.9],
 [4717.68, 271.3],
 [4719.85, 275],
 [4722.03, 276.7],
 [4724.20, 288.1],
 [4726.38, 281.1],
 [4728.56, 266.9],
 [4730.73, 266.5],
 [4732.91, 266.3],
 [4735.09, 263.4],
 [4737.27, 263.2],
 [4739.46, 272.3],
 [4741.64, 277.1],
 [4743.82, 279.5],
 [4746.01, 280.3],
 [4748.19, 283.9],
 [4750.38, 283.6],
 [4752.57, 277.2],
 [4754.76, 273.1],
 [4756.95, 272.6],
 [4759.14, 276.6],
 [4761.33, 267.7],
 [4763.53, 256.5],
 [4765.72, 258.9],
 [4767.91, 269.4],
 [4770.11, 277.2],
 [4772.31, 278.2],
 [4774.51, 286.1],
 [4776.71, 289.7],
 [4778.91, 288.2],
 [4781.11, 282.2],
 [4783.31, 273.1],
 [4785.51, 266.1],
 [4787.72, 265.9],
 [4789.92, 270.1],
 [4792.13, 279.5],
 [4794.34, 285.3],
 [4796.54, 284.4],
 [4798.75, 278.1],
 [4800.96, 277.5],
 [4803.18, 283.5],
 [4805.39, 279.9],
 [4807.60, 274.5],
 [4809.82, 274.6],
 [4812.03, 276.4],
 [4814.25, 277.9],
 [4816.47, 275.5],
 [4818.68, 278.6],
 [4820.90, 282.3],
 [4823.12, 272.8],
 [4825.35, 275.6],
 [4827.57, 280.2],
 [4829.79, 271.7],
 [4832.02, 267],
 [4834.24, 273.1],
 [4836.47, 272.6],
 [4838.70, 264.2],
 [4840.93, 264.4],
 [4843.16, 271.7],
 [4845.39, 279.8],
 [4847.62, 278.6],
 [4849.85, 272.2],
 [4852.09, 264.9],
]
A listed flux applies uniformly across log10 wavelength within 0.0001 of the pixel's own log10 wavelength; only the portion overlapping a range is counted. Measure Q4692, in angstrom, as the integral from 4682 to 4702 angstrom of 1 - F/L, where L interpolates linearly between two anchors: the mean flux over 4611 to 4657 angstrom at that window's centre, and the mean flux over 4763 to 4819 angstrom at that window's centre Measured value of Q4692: 0.1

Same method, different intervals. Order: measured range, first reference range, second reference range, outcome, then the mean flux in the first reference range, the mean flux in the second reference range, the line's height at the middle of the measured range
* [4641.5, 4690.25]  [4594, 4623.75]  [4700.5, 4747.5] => 0.7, 272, 269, 270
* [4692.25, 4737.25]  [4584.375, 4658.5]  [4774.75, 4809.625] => 1.1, 269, 279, 274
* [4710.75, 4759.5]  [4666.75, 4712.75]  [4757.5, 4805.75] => -0.6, 266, 276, 271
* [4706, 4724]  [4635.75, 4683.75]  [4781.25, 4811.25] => 0.1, 266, 277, 270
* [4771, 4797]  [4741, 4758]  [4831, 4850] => -0.3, 278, 272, 276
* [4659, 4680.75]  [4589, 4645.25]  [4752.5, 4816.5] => 0.5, 271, 276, 273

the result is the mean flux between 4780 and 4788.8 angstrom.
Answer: 272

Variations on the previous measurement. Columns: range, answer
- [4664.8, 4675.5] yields 258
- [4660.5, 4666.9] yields 266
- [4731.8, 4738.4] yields 264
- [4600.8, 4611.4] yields 270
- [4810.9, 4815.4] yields 277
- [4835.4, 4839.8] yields 268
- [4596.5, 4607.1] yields 271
